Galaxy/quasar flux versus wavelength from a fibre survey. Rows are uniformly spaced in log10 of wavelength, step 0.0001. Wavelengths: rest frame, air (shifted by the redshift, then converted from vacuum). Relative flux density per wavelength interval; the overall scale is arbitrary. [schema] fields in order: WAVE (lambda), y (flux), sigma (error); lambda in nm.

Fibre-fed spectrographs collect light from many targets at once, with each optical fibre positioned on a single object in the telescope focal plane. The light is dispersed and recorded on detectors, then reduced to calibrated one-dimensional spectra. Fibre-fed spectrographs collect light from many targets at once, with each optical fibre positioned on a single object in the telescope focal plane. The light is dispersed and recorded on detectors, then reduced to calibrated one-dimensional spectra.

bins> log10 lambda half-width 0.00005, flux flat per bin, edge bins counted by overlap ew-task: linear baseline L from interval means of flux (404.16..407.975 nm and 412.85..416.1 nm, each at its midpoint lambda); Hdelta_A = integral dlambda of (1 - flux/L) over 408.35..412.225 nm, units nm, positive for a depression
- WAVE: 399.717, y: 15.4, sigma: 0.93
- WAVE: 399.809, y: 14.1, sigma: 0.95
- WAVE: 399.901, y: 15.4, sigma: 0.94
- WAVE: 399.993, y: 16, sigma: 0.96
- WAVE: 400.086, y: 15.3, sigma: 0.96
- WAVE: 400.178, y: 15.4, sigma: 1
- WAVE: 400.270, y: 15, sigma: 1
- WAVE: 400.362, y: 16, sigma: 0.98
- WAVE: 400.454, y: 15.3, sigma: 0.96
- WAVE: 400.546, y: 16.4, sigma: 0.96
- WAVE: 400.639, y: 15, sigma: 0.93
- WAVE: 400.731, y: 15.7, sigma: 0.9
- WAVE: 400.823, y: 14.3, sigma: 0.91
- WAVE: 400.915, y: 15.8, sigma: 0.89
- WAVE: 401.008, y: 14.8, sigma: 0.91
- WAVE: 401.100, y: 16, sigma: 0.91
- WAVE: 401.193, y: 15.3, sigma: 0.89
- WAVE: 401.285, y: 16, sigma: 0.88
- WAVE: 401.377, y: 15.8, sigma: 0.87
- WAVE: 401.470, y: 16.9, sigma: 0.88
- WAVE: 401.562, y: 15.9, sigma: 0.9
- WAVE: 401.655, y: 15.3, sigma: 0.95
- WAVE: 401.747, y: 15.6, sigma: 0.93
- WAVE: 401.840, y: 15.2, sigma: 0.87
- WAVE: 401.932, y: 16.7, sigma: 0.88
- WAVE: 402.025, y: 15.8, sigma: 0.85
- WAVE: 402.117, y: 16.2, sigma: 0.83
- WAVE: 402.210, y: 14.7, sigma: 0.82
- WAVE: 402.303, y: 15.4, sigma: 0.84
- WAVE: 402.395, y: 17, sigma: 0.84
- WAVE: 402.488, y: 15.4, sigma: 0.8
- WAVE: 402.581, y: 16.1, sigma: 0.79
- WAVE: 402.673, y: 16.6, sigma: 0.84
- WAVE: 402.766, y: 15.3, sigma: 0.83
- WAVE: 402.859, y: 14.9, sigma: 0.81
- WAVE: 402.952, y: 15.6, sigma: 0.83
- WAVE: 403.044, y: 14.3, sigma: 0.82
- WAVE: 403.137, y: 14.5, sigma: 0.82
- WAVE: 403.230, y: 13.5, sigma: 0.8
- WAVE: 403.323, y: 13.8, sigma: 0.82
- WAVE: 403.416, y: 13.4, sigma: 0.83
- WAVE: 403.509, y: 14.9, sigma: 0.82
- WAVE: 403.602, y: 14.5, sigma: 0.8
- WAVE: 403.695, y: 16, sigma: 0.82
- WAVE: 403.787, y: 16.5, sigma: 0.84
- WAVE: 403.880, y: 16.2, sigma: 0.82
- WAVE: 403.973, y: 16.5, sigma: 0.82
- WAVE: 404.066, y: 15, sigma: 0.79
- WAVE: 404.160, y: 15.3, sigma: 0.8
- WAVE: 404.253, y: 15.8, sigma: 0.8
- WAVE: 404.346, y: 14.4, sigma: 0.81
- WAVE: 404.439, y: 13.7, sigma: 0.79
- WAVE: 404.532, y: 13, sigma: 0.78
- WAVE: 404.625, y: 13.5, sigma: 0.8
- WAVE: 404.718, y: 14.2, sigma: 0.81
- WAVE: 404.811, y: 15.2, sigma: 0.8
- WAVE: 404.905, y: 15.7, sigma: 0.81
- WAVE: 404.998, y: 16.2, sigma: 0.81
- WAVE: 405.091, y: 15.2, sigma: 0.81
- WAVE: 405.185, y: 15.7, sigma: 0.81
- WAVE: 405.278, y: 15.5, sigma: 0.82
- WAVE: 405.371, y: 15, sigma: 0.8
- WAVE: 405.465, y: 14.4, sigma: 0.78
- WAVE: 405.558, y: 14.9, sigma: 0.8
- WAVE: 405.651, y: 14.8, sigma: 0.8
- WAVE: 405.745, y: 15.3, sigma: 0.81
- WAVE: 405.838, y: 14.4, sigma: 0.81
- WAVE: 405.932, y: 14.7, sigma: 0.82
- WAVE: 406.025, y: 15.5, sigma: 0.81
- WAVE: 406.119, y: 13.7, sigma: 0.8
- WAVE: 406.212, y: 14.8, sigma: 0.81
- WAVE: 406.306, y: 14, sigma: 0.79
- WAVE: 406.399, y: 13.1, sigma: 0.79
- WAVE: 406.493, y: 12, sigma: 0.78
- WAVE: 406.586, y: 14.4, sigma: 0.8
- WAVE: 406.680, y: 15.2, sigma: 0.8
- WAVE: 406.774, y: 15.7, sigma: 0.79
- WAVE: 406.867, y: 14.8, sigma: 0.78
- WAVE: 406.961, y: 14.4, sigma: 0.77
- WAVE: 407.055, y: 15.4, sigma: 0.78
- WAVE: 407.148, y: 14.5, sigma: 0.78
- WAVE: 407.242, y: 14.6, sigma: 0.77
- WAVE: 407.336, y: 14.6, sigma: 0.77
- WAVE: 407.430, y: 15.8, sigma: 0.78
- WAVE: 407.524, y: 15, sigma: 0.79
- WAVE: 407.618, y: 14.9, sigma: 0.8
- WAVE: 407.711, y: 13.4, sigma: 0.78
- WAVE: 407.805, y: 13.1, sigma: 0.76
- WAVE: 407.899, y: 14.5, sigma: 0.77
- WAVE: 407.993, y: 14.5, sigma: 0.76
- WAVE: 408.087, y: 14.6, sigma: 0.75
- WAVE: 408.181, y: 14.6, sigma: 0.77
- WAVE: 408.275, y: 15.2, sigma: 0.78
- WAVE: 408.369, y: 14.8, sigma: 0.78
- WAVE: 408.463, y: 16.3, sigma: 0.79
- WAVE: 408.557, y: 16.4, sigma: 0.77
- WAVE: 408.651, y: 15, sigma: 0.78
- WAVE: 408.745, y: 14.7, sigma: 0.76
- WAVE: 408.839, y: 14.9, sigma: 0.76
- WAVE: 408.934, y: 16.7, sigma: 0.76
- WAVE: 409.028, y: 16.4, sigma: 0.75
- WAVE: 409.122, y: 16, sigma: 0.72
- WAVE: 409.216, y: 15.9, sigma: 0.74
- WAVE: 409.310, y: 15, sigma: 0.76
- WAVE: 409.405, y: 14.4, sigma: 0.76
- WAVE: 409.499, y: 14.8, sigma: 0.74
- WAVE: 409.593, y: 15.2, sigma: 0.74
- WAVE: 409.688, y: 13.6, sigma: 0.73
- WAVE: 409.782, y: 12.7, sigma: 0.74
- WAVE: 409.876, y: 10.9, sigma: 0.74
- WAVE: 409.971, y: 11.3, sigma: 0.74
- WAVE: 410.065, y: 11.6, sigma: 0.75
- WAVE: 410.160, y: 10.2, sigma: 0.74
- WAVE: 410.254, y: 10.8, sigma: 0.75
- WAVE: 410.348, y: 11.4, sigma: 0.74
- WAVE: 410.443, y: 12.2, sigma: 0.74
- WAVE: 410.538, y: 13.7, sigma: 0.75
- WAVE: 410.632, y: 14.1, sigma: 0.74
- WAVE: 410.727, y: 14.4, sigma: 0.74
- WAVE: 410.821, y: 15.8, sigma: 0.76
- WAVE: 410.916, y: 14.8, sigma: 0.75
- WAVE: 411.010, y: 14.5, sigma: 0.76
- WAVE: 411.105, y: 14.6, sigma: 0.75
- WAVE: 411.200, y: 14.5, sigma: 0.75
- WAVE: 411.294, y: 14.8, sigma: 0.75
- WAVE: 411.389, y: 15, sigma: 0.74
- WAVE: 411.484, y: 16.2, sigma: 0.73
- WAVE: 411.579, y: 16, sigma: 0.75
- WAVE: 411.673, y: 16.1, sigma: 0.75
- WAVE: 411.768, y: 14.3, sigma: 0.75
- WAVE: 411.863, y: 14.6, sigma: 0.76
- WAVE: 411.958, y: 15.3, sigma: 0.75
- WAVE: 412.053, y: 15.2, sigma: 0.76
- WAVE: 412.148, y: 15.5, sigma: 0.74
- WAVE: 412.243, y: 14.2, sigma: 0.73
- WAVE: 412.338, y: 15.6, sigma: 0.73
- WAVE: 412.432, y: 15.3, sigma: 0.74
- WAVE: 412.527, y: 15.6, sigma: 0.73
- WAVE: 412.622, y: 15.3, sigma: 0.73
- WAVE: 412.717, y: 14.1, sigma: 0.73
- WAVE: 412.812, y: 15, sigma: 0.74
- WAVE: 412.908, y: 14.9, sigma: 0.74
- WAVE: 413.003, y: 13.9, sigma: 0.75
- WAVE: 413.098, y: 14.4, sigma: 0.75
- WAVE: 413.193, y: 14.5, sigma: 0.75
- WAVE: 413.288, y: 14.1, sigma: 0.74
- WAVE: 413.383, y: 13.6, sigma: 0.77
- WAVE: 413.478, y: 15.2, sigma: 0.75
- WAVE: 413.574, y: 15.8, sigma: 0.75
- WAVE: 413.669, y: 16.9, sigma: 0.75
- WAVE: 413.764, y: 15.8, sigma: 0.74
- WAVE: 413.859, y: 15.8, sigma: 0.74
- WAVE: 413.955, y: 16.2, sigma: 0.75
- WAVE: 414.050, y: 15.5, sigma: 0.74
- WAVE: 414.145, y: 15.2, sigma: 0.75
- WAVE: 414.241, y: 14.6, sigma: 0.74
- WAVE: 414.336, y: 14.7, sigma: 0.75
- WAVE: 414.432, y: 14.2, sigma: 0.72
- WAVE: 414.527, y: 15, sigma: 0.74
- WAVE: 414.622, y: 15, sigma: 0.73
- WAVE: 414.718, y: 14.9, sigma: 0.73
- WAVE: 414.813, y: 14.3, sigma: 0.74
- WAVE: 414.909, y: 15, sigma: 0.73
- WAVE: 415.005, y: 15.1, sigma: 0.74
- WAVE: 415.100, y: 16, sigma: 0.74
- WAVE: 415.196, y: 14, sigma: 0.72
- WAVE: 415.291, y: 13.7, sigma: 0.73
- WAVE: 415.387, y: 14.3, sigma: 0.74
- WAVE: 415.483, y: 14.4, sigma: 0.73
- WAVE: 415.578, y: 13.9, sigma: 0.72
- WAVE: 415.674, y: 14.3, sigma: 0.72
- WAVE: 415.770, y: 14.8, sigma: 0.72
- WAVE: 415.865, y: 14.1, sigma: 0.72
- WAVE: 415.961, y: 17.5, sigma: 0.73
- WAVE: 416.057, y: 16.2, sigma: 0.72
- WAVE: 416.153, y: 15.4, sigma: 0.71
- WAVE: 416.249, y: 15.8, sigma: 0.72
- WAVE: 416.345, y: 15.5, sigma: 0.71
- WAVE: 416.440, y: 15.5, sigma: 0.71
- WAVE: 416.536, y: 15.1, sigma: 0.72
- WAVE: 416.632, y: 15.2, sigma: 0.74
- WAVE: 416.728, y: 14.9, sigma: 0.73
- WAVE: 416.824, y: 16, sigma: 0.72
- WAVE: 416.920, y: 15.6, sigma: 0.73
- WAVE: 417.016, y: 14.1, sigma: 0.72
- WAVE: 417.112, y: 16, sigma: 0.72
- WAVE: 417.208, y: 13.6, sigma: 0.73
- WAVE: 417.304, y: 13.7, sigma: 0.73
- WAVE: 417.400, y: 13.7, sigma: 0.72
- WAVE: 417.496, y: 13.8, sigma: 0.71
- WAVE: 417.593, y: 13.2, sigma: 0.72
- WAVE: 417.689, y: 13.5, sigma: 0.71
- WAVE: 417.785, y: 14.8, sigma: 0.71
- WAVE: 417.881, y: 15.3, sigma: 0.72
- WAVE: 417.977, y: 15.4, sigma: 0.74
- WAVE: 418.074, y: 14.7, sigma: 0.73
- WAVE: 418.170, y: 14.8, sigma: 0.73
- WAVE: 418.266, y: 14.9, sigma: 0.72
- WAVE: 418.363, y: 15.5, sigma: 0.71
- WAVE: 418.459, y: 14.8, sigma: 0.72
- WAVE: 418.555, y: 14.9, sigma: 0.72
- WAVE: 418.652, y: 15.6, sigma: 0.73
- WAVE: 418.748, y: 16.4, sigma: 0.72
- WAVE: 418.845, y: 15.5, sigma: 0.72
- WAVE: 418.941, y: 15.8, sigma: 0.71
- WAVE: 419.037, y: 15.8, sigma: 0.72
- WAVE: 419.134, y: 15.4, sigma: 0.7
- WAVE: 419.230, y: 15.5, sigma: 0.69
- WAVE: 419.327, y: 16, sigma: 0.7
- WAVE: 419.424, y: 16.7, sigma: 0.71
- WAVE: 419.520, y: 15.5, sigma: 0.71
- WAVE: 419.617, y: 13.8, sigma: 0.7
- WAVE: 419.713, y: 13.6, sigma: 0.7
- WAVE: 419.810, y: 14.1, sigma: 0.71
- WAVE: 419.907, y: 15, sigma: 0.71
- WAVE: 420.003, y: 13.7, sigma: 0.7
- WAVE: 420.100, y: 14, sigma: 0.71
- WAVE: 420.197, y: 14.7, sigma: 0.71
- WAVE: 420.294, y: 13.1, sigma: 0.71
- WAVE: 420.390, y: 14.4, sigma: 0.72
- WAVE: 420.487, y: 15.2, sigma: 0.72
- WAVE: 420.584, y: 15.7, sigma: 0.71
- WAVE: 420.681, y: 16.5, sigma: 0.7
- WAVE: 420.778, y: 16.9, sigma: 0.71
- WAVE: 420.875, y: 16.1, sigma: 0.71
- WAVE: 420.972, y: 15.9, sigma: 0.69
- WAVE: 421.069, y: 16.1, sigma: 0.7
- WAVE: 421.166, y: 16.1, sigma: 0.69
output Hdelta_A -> 0.10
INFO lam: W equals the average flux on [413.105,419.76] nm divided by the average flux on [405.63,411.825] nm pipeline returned 1.0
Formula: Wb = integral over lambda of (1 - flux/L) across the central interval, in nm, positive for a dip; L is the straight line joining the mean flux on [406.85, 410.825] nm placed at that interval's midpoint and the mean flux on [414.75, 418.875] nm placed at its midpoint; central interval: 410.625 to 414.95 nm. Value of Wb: -0.13 nm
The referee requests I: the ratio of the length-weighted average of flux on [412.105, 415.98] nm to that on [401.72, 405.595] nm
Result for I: 1.0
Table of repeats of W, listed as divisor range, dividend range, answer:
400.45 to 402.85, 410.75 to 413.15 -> 0.96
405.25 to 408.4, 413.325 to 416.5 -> 1.03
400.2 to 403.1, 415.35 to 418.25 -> 0.95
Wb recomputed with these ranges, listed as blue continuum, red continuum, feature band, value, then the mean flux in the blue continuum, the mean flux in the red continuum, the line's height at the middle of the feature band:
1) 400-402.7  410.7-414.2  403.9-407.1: 0.146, 15.7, 15.1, 15.5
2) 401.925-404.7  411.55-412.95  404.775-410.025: 0.141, 15.1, 15.1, 15.1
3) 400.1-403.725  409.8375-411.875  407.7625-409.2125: -0.108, 15.4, 13.7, 14.2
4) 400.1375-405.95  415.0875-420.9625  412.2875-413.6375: 0.022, 15.3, 15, 15.1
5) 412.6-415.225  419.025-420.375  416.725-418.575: 0.021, 15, 14.7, 14.8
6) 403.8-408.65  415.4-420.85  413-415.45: 0.001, 14.8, 15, 14.9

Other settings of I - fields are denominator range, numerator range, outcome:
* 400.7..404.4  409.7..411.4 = 0.85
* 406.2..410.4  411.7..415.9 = 1.04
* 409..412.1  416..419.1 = 1.07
